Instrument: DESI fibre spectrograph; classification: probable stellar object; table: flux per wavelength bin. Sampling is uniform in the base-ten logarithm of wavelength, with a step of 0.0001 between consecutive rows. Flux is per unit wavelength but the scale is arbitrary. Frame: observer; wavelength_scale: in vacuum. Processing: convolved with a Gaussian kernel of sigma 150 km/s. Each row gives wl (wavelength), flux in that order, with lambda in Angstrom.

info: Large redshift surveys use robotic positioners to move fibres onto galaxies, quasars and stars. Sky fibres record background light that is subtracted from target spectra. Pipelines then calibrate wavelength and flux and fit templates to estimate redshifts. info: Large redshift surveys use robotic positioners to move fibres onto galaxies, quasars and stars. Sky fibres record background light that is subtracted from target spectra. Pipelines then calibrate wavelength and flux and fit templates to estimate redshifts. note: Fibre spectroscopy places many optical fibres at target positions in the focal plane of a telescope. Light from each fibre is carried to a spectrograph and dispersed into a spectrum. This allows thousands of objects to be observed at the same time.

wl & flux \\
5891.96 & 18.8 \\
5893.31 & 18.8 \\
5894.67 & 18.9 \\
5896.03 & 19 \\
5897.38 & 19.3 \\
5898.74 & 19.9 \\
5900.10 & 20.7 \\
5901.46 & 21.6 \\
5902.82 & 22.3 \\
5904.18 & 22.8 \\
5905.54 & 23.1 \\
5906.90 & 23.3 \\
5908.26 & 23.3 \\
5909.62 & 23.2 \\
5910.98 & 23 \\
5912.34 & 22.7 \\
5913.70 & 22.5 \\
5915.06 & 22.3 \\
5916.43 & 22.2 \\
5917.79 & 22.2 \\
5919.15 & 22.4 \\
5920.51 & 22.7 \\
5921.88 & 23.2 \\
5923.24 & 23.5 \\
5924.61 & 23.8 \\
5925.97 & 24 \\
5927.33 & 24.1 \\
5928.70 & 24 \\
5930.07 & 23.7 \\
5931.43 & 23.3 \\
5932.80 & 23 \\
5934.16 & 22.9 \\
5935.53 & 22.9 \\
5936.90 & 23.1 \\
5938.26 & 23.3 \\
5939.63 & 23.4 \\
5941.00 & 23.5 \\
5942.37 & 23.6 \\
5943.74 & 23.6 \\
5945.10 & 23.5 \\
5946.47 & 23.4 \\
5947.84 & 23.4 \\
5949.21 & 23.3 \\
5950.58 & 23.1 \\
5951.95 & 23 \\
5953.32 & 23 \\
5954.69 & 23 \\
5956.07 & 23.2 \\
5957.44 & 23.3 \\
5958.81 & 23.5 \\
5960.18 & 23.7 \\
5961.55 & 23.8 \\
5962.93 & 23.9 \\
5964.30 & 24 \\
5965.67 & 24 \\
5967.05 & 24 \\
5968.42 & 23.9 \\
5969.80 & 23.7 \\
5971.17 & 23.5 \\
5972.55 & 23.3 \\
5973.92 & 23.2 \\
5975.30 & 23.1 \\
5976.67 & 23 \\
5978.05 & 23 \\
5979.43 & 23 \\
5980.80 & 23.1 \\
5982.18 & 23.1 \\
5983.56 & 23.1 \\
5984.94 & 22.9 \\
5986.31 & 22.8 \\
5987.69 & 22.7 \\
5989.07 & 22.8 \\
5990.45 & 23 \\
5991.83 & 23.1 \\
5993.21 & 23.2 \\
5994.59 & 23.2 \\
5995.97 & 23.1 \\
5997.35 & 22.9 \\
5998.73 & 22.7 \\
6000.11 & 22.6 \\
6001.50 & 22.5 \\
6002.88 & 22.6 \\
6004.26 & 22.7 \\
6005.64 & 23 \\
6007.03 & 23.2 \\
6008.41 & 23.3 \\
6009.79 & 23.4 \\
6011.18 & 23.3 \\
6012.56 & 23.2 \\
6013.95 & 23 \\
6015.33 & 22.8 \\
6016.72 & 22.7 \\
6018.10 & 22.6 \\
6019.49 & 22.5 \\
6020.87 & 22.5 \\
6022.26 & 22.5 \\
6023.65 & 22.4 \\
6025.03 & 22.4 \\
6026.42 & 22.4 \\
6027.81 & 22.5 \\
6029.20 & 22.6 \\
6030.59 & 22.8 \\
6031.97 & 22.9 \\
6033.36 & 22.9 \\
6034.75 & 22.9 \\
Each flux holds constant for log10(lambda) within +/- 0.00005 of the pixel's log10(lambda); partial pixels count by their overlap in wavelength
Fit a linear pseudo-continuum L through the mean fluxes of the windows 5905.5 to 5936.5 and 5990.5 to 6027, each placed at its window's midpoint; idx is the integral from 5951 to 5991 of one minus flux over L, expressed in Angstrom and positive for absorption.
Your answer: -0.6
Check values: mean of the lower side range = 23.1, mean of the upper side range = 22.8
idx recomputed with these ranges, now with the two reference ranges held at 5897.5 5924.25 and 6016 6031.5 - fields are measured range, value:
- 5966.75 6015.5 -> -1.2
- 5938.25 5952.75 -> -0.6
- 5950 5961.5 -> -0.4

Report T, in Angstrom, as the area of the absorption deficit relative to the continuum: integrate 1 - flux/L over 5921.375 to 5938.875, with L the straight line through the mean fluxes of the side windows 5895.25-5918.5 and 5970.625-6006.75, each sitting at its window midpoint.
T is -1.0 Angstrom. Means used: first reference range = 22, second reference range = 23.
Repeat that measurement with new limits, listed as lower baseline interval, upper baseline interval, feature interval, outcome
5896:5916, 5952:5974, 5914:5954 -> -0.8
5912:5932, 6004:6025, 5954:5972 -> -0.5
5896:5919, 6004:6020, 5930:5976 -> -1.9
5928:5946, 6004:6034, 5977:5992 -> 0.1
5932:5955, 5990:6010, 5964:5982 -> -0.3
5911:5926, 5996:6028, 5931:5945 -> -0.3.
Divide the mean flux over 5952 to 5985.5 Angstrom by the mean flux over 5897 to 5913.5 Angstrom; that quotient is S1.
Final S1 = 1.05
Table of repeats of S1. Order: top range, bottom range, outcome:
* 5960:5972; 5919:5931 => 1.01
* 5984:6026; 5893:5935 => 1.02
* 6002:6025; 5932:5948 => 0.98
